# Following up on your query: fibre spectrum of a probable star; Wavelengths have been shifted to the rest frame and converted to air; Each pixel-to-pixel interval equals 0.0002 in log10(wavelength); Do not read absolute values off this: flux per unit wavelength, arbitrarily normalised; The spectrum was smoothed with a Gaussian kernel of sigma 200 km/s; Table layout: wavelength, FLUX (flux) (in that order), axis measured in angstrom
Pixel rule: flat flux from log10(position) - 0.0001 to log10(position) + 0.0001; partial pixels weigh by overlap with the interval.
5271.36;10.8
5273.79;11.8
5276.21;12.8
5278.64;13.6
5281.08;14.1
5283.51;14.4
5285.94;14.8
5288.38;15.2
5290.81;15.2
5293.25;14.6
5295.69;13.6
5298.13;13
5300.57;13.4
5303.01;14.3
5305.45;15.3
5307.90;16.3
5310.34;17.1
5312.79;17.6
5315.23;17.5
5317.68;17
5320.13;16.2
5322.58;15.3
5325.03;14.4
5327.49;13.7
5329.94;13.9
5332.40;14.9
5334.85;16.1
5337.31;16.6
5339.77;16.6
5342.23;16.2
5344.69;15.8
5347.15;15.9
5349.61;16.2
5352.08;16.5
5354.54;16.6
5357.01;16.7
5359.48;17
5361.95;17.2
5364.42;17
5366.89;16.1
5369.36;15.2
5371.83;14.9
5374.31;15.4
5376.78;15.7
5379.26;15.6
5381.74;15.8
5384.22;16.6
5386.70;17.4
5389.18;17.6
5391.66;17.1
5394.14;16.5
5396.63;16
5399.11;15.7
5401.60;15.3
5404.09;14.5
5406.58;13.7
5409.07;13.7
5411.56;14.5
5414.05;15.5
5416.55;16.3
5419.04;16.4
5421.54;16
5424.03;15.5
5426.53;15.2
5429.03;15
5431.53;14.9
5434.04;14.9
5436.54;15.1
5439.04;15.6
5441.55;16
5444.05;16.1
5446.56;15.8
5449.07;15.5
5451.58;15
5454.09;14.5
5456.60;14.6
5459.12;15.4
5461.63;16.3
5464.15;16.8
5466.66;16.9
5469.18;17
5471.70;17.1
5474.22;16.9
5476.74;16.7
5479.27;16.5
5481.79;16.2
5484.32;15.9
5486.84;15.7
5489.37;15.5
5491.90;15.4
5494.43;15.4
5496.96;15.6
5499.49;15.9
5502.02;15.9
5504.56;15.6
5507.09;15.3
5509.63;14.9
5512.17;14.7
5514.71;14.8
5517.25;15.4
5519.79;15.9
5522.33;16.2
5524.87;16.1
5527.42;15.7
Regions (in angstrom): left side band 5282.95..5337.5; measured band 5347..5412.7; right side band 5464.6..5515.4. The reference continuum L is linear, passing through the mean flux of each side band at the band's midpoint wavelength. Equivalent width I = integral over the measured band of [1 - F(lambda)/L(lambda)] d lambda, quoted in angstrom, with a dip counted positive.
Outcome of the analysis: -1.9 angstrom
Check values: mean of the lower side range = 15.2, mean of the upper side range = 15.9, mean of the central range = 15.9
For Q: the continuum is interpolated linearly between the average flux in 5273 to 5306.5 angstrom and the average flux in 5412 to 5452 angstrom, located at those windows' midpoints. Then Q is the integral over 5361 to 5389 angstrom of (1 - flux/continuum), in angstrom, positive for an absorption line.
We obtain -2.2 angstrom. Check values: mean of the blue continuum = 14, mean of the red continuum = 15.5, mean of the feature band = 16.1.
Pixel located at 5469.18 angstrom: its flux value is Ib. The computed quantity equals 17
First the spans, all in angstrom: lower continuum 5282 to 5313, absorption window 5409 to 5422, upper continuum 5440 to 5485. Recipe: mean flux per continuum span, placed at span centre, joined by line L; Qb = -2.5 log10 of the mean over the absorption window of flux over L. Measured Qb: 0.01 mag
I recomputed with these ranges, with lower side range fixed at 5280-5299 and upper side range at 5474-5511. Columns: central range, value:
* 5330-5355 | -2.1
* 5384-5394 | -1.4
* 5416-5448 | -0.4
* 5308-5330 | -2.1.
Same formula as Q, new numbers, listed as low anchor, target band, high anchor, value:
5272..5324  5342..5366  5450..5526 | -2.2 angstrom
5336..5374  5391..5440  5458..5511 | 2.5 angstrom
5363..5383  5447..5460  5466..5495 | 0.9 angstrom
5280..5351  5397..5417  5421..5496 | 0.9 angstrom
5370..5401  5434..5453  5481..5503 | 0.5 angstrom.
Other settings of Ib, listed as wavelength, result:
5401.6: 15.3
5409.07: 13.7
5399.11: 15.7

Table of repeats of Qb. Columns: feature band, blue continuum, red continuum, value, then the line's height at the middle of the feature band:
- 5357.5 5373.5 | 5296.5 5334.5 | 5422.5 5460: -0.06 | 15.3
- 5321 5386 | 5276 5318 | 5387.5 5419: -0.04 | 15.3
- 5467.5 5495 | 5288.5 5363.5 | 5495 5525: -0.05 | 15.5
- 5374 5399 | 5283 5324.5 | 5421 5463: -0.07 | 15.4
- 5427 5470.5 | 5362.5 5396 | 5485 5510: 0.02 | 15.8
